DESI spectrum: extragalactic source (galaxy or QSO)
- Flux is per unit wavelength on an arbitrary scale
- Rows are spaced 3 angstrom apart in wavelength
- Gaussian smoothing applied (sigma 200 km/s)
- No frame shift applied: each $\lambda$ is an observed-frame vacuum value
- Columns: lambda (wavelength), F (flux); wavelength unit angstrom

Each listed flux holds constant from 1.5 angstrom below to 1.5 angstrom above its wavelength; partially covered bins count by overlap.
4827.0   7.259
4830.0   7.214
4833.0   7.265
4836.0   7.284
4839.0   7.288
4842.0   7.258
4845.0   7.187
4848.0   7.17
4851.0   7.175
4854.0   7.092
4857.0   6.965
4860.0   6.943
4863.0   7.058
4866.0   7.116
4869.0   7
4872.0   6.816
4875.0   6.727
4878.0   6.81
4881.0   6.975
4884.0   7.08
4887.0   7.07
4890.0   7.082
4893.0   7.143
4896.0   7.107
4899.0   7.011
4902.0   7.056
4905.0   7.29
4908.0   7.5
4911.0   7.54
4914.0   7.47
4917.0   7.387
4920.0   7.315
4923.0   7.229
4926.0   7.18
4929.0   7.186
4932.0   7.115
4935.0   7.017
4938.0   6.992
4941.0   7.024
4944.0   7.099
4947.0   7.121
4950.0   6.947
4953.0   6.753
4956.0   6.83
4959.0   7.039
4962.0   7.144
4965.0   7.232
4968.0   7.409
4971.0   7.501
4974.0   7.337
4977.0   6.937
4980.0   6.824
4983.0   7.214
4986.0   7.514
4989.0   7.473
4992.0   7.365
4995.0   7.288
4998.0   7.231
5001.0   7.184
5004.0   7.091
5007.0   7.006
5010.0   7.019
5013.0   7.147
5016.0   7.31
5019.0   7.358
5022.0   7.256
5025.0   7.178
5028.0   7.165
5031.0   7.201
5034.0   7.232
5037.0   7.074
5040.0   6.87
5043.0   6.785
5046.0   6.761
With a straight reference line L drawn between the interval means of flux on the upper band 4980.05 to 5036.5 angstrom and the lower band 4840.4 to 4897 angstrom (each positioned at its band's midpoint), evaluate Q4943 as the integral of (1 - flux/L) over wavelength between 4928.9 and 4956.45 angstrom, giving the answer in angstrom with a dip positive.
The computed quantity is 0.5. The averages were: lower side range 7.04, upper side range 7.22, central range 7.01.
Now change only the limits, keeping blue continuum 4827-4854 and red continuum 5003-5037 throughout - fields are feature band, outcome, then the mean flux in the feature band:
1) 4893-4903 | 0.19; 7.07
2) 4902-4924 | -0.51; 7.37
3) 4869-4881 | 0.63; 6.84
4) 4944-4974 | 0.30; 7.12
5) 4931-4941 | 0.23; 7.04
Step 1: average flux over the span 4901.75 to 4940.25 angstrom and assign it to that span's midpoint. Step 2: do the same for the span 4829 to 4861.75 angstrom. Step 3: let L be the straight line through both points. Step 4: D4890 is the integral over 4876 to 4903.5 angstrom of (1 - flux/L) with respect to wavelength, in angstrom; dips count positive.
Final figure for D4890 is 0.71 angstrom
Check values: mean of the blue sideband 7.17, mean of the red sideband 7.25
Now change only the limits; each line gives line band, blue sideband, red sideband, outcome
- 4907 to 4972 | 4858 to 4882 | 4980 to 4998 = -0.2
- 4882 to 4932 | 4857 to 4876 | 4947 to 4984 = -1.5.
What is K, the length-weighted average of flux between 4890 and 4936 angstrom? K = 7.23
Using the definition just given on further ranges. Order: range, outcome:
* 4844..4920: 7.11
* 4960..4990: 7.25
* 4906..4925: 7.4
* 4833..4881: 7.06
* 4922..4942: 7.11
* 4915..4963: 7.09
